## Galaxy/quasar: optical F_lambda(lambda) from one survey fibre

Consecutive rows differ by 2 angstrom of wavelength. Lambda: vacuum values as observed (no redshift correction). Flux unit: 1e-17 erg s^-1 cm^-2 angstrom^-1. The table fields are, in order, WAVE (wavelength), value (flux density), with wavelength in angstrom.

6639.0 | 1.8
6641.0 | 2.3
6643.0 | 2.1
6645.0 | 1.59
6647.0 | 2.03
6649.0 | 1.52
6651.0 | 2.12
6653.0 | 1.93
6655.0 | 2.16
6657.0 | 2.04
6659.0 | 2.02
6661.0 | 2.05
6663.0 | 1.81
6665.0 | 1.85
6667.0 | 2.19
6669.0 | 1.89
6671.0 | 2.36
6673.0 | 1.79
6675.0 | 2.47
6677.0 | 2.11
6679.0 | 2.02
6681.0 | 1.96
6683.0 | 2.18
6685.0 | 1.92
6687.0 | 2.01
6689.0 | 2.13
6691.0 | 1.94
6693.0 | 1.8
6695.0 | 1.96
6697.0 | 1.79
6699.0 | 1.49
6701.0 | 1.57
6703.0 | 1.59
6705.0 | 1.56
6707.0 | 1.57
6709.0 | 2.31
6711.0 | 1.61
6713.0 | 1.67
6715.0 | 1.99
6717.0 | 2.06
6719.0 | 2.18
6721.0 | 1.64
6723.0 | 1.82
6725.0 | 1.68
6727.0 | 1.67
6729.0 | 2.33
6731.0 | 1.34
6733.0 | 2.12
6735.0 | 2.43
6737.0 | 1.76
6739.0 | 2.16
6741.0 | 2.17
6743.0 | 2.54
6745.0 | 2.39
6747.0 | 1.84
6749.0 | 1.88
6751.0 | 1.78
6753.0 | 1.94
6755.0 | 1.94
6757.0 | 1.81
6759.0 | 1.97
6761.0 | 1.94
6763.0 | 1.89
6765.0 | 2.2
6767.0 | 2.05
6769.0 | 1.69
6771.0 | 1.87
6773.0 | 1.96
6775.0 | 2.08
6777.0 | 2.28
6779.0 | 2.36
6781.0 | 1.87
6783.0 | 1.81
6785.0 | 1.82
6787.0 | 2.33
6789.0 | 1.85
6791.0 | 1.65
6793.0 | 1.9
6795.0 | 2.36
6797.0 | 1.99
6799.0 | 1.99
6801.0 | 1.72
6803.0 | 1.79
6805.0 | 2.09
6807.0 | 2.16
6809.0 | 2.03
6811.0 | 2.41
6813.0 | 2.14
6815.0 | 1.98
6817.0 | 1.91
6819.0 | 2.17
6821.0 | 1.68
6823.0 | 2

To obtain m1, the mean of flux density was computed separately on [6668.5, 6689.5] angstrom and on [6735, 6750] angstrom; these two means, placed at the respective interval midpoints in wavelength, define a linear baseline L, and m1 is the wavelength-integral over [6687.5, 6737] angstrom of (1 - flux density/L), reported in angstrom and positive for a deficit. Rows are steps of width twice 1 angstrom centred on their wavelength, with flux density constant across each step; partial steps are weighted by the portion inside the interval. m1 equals 6.1 angstrom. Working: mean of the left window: 2.08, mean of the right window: 2.13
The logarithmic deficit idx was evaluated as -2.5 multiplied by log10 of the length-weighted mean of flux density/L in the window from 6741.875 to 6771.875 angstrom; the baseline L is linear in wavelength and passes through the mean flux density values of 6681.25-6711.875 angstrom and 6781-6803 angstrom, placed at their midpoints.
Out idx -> -0.05 mag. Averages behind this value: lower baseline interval 1.83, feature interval 1.98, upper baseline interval 1.93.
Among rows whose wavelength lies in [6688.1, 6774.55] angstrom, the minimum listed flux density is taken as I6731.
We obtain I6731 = 1.34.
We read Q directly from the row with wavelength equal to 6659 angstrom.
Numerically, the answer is 2.02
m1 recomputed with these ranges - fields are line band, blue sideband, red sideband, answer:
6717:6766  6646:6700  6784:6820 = 0.6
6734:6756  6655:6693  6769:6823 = -0.6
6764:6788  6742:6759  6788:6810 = -0.5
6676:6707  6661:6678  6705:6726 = 1.5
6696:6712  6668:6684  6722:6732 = 1.9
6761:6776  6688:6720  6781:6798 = -0.3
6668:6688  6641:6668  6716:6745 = -0.9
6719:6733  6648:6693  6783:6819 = 1.4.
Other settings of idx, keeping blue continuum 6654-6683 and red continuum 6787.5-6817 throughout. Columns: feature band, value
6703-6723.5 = 0.118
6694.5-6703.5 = 0.220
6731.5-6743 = -0.052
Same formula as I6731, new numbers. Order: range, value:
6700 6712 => 1.56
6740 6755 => 1.78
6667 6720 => 1.49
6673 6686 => 1.79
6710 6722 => 1.61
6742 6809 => 1.65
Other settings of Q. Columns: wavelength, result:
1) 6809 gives 2.03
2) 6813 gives 2.14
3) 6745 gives 2.39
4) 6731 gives 1.34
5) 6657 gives 2.04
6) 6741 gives 2.17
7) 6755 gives 1.94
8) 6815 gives 1.98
